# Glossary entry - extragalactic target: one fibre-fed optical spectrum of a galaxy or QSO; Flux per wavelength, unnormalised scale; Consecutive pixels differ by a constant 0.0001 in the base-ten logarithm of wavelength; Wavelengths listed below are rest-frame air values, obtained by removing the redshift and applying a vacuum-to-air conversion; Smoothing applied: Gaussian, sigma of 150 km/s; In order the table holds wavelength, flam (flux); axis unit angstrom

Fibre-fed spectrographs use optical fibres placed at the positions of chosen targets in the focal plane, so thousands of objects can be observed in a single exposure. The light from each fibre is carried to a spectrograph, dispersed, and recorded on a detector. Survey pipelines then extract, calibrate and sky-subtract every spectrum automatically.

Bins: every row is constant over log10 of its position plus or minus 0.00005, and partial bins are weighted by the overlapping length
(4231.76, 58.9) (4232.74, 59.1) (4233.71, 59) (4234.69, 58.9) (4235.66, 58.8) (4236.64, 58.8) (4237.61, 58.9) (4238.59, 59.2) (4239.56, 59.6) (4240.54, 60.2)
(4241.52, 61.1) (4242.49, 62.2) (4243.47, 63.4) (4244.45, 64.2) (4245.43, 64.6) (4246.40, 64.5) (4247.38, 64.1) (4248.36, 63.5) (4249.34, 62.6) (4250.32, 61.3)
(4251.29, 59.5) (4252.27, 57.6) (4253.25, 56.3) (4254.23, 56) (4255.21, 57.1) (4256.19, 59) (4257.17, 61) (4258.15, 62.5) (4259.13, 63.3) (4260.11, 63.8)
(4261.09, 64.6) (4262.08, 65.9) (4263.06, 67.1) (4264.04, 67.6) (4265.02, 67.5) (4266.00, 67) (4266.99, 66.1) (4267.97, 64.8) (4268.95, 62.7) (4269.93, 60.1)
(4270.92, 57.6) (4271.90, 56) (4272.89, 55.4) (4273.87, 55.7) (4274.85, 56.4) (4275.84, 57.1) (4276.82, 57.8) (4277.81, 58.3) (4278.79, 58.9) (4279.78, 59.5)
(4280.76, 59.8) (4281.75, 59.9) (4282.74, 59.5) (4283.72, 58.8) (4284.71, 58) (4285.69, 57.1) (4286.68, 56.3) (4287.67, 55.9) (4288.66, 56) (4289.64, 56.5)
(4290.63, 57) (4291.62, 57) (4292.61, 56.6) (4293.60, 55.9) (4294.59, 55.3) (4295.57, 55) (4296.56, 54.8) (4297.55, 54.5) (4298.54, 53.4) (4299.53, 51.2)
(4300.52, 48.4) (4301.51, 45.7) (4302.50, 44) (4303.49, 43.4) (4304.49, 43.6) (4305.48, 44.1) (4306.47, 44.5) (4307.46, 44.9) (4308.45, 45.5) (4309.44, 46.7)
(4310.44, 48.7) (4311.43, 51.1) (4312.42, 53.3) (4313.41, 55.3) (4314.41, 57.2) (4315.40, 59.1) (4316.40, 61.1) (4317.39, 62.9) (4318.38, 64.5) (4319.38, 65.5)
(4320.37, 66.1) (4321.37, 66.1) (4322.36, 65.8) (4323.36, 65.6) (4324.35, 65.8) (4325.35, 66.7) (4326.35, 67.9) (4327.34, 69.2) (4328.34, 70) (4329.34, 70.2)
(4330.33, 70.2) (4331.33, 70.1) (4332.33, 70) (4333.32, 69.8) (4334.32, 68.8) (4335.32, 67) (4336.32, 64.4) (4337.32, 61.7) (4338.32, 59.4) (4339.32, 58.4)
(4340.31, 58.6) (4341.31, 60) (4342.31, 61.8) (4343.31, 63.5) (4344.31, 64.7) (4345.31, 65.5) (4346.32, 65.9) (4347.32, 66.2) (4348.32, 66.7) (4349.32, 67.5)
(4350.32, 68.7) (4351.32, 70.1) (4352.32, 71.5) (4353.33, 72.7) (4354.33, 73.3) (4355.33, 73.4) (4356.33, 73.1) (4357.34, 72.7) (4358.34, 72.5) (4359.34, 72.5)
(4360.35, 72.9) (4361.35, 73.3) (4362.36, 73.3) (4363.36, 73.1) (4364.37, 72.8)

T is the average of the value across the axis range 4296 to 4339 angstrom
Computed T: 58.6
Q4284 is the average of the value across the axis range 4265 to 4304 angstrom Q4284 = 56.6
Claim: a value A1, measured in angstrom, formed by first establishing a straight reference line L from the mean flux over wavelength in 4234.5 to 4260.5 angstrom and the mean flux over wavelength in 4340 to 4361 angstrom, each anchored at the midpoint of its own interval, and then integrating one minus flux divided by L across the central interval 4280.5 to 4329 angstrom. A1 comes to 6.5 angstrom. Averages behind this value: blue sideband 60.8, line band 56.4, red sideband 68.4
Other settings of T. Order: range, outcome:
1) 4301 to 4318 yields 50.2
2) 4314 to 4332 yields 65.9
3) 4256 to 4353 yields 60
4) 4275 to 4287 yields 58.4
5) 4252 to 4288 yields 60.2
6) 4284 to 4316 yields 52.1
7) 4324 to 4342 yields 66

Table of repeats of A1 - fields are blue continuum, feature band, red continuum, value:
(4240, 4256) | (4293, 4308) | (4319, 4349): 3.4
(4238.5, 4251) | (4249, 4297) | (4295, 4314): -3.0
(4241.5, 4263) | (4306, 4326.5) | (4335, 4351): 1.6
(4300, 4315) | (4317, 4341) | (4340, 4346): -4.0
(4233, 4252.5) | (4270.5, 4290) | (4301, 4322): -0.3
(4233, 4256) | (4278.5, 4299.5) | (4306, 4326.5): 0.8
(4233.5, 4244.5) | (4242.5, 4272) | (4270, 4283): -1.7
